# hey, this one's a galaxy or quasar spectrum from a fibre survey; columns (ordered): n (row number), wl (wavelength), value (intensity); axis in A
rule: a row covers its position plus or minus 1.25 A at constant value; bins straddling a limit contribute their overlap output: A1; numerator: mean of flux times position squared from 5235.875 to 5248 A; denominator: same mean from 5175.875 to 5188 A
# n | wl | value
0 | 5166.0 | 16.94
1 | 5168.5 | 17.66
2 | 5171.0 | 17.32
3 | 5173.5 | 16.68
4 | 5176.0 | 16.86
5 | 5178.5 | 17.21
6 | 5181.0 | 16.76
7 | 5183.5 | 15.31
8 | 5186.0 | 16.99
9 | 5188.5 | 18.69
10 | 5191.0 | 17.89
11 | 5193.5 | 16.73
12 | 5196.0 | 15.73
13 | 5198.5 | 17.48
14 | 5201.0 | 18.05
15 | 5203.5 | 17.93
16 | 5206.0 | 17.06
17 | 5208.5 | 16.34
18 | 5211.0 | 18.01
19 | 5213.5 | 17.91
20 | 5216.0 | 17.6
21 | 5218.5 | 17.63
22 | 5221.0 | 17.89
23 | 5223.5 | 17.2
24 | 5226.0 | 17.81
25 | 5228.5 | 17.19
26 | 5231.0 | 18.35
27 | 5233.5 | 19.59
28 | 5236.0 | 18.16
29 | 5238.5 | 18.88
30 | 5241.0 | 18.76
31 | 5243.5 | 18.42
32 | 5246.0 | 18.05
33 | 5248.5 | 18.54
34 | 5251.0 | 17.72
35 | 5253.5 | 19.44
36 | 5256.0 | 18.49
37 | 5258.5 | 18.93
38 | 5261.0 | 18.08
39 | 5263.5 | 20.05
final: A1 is 1.1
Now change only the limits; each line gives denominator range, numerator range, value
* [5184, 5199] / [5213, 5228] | 1.04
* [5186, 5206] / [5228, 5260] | 1.08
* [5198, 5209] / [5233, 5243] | 1.09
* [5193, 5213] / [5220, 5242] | 1.07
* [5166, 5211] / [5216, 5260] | 1.09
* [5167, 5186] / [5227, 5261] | 1.13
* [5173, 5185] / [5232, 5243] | 1.16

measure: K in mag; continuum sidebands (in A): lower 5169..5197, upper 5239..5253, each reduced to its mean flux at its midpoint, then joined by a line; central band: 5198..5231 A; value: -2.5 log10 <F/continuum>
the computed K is 0.006 mag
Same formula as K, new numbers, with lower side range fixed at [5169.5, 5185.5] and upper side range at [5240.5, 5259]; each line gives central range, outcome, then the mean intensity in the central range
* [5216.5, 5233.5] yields 0.01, 17.8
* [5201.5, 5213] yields 0.00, 17.4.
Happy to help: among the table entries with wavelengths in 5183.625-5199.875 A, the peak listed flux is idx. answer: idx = 18.69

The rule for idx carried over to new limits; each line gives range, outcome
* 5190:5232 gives 18.35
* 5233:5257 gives 19.59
